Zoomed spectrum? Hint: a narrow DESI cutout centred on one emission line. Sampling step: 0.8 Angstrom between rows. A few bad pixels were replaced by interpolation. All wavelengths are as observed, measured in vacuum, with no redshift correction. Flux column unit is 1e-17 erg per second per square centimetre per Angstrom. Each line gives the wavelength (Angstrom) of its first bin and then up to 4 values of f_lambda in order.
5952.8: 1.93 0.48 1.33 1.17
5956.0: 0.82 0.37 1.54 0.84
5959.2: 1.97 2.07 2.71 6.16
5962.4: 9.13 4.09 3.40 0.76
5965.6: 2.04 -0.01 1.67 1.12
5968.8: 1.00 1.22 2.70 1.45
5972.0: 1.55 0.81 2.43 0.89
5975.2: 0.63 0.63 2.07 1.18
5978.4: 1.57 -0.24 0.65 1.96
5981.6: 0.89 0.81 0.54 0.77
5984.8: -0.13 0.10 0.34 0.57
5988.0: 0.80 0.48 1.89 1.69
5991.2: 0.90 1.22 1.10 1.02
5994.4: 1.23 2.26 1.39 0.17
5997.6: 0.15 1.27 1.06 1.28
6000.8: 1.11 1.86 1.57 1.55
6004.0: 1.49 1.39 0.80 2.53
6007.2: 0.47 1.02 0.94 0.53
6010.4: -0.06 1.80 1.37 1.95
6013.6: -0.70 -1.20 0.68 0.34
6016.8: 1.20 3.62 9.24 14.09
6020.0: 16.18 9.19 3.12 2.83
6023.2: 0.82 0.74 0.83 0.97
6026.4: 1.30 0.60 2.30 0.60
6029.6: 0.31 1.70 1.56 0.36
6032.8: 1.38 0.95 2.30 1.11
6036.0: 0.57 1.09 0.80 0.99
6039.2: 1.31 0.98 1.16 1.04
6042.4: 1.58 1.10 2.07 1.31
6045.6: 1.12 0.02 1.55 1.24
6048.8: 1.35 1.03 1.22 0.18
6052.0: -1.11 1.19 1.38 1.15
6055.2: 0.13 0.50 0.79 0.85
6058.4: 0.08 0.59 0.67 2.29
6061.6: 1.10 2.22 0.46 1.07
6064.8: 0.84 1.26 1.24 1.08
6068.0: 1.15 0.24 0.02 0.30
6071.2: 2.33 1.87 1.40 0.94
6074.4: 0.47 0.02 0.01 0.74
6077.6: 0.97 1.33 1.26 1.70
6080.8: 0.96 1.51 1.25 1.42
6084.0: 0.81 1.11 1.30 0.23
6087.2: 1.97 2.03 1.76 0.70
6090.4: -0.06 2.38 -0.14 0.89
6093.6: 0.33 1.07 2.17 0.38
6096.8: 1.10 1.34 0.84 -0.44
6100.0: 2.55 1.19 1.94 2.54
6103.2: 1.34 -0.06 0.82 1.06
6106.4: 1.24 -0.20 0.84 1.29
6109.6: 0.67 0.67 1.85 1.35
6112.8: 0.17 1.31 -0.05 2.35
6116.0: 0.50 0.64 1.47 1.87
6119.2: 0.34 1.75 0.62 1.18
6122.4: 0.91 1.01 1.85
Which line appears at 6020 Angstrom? [O III]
